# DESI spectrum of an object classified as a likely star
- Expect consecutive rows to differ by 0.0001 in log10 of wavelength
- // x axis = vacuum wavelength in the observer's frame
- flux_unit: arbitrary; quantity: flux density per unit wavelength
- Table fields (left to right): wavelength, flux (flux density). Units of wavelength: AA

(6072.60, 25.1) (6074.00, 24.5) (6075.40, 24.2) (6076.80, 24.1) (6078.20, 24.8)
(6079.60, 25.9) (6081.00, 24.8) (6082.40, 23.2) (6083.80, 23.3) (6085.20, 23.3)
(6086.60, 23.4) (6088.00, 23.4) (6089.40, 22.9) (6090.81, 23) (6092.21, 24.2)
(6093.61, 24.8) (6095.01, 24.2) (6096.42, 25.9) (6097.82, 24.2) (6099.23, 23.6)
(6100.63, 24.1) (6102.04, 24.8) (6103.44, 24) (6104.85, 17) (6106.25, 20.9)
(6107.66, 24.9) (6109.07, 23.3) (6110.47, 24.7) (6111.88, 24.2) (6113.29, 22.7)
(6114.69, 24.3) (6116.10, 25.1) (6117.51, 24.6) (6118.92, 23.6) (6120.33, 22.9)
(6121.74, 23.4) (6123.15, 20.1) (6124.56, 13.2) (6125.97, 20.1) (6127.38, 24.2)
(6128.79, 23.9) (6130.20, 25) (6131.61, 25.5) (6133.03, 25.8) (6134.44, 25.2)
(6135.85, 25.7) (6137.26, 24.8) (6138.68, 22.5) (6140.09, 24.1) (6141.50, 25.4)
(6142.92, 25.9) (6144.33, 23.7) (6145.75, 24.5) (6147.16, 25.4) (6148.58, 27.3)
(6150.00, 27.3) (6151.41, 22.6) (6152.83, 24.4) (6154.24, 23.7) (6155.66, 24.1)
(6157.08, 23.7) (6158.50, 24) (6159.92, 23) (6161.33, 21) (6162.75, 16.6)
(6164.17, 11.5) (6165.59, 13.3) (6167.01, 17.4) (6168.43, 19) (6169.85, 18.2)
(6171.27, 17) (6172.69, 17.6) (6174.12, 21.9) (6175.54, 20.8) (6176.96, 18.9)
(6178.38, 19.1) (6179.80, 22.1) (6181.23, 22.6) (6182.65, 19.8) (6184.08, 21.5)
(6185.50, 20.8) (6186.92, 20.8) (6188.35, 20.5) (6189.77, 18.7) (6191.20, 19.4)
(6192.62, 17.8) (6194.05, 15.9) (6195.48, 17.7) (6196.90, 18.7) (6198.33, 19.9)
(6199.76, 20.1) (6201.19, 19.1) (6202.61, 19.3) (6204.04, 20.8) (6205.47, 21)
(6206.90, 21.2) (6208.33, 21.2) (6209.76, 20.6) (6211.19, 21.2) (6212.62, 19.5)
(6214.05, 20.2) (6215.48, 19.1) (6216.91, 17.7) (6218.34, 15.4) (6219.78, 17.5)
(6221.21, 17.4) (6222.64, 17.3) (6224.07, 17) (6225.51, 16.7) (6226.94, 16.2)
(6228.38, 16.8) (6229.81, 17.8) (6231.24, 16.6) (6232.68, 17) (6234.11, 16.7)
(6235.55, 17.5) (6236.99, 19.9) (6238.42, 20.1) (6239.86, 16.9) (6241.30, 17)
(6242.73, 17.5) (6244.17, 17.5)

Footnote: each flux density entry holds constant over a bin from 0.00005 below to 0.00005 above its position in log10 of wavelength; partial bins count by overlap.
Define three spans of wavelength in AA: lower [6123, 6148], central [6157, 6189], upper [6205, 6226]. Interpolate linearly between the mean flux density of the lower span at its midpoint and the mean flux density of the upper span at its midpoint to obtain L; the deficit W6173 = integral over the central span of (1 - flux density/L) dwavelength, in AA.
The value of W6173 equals 2.8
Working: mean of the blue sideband 23.7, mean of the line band 19.5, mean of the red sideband 18.9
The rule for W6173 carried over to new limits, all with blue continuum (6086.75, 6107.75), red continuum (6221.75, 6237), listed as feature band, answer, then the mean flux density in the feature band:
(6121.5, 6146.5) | -2.2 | 23.5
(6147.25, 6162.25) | -2.5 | 24.1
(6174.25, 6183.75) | -0.6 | 20.7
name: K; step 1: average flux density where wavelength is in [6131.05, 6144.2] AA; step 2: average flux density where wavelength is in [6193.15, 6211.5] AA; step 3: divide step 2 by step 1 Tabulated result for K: 0.8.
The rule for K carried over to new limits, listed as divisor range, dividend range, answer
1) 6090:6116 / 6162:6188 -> 0.80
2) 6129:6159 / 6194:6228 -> 0.76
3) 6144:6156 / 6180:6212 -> 0.80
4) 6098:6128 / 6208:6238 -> 0.80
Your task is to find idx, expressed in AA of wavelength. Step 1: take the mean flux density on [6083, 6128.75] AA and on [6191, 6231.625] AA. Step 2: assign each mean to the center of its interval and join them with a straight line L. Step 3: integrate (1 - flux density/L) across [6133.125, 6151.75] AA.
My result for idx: -3.0 AA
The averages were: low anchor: 23.1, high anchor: 18.6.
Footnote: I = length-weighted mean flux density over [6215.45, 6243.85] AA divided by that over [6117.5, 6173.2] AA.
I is 0.8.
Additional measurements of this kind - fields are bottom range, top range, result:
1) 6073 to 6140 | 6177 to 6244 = 0.80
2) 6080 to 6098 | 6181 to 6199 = 0.81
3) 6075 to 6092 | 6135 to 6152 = 1.05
